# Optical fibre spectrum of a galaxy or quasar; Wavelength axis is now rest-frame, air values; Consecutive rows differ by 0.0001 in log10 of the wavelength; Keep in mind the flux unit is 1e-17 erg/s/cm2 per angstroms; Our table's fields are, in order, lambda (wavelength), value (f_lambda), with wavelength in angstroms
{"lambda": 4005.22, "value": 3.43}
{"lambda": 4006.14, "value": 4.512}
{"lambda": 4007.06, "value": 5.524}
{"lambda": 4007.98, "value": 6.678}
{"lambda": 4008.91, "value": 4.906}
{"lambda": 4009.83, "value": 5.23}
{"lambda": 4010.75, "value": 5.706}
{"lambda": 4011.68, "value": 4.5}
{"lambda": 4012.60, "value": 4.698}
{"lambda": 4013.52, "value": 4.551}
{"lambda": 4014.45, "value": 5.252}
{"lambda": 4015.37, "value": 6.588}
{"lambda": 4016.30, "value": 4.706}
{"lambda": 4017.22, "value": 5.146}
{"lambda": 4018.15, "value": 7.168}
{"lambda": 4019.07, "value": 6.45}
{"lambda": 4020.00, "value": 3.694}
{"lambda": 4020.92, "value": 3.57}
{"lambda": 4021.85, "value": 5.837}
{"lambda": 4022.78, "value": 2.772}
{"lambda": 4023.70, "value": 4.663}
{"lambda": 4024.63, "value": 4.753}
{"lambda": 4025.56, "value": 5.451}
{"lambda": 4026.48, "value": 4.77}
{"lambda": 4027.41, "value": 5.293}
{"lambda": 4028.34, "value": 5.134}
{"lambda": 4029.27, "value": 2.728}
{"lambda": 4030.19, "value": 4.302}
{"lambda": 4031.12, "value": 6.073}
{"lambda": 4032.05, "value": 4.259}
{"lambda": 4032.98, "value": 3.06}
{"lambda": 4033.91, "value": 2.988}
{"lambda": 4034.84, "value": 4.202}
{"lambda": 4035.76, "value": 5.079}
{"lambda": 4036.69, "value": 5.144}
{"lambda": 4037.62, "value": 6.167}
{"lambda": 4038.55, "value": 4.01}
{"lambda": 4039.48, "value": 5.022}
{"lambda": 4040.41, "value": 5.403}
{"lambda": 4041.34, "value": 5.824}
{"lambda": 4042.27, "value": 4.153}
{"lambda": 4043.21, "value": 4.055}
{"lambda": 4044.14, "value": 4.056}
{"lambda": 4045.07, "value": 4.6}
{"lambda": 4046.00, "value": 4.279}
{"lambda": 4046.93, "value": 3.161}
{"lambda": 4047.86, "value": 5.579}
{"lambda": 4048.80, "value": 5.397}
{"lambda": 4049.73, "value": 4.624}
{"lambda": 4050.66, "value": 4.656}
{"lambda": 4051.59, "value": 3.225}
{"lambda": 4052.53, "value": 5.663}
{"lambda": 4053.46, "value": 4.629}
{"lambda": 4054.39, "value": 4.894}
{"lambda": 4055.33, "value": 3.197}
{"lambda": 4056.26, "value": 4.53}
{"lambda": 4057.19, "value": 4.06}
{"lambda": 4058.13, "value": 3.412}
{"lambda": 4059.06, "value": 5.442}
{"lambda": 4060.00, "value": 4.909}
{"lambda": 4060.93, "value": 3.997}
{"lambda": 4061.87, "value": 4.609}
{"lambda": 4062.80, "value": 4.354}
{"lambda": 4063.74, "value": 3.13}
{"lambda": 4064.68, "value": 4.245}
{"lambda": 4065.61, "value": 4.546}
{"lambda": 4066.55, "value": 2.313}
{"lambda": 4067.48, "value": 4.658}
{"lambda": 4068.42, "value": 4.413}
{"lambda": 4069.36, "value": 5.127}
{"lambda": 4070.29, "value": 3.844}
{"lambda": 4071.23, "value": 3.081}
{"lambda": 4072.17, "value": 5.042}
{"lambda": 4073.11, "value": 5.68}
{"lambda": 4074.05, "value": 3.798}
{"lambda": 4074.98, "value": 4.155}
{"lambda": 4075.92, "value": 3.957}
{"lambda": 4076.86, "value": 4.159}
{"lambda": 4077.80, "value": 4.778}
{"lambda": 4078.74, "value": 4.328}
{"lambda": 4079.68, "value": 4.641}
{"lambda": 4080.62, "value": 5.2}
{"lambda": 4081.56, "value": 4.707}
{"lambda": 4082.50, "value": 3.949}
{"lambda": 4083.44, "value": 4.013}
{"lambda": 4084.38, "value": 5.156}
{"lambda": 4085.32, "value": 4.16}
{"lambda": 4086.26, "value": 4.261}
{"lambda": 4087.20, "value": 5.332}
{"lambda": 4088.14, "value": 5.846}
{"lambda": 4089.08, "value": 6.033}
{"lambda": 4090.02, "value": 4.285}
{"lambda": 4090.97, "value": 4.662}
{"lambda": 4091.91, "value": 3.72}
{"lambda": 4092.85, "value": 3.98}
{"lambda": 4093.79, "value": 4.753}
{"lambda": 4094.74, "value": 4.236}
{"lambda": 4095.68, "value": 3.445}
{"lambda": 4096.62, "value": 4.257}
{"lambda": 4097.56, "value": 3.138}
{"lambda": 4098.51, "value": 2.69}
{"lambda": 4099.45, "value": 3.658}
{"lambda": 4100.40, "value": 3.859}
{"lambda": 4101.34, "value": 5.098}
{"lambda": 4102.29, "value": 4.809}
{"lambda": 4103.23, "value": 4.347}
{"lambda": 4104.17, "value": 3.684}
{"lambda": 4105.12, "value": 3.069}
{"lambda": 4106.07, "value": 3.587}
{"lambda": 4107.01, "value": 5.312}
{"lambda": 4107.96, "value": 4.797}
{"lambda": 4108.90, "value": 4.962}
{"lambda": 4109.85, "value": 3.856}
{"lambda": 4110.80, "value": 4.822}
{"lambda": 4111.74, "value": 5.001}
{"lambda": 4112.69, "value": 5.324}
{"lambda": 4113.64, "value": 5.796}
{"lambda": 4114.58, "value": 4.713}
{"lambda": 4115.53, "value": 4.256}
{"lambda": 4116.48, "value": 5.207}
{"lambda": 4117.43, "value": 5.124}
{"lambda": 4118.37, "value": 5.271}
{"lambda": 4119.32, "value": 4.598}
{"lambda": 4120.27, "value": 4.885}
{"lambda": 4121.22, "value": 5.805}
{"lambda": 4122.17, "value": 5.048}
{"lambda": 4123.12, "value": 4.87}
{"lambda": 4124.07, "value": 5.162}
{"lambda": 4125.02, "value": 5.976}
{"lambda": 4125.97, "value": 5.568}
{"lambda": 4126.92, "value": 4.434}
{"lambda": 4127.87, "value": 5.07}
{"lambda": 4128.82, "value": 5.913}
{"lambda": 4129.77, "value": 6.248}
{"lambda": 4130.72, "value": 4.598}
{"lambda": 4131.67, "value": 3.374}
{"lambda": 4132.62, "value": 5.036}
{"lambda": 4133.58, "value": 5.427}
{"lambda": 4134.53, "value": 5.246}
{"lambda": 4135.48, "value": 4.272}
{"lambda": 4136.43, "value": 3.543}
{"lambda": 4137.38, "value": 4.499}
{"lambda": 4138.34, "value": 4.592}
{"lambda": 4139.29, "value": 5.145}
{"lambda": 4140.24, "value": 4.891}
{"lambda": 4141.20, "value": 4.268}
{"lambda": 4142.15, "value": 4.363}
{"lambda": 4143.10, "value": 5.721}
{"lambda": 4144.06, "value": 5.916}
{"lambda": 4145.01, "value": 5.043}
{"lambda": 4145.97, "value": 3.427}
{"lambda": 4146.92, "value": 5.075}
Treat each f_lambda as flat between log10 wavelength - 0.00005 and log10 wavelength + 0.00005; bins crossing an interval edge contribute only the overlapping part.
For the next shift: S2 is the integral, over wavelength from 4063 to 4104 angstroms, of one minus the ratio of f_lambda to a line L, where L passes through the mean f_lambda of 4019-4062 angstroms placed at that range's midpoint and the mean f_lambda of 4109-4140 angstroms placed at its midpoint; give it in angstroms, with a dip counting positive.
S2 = 3.8 angstroms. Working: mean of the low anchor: 4.53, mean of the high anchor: 4.96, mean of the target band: 4.31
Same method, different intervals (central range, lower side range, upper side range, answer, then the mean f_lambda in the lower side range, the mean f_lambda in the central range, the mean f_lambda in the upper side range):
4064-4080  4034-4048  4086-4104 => 0.7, 4.65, 4.26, 4.33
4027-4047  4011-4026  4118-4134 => 2.0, 4.99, 4.52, 5.13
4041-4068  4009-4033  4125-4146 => 3.0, 4.89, 4.34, 4.9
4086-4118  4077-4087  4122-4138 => 1.6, 4.53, 4.47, 4.95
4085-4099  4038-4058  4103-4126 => 1.2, 4.51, 4.32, 4.83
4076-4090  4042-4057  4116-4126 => 0.2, 4.42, 4.72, 5.21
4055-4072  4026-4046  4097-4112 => 1.1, 4.58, 4.13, 4.16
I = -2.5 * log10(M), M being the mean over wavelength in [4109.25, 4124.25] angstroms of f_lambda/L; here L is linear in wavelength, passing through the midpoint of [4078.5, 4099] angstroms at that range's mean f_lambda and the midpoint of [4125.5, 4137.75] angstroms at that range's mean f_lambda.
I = -0.061 mag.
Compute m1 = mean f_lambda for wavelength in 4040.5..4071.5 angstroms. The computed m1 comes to 4.34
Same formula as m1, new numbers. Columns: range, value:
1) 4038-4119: 4.44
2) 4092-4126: 4.56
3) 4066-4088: 4.4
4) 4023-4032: 4.72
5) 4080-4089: 4.79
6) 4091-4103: 4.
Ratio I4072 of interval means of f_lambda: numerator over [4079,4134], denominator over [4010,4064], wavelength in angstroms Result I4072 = 1.0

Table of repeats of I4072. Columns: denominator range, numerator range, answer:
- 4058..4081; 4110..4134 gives 1.18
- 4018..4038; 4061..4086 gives 0.92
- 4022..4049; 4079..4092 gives 1.04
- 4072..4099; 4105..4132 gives 1.12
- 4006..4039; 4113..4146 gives 1.02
